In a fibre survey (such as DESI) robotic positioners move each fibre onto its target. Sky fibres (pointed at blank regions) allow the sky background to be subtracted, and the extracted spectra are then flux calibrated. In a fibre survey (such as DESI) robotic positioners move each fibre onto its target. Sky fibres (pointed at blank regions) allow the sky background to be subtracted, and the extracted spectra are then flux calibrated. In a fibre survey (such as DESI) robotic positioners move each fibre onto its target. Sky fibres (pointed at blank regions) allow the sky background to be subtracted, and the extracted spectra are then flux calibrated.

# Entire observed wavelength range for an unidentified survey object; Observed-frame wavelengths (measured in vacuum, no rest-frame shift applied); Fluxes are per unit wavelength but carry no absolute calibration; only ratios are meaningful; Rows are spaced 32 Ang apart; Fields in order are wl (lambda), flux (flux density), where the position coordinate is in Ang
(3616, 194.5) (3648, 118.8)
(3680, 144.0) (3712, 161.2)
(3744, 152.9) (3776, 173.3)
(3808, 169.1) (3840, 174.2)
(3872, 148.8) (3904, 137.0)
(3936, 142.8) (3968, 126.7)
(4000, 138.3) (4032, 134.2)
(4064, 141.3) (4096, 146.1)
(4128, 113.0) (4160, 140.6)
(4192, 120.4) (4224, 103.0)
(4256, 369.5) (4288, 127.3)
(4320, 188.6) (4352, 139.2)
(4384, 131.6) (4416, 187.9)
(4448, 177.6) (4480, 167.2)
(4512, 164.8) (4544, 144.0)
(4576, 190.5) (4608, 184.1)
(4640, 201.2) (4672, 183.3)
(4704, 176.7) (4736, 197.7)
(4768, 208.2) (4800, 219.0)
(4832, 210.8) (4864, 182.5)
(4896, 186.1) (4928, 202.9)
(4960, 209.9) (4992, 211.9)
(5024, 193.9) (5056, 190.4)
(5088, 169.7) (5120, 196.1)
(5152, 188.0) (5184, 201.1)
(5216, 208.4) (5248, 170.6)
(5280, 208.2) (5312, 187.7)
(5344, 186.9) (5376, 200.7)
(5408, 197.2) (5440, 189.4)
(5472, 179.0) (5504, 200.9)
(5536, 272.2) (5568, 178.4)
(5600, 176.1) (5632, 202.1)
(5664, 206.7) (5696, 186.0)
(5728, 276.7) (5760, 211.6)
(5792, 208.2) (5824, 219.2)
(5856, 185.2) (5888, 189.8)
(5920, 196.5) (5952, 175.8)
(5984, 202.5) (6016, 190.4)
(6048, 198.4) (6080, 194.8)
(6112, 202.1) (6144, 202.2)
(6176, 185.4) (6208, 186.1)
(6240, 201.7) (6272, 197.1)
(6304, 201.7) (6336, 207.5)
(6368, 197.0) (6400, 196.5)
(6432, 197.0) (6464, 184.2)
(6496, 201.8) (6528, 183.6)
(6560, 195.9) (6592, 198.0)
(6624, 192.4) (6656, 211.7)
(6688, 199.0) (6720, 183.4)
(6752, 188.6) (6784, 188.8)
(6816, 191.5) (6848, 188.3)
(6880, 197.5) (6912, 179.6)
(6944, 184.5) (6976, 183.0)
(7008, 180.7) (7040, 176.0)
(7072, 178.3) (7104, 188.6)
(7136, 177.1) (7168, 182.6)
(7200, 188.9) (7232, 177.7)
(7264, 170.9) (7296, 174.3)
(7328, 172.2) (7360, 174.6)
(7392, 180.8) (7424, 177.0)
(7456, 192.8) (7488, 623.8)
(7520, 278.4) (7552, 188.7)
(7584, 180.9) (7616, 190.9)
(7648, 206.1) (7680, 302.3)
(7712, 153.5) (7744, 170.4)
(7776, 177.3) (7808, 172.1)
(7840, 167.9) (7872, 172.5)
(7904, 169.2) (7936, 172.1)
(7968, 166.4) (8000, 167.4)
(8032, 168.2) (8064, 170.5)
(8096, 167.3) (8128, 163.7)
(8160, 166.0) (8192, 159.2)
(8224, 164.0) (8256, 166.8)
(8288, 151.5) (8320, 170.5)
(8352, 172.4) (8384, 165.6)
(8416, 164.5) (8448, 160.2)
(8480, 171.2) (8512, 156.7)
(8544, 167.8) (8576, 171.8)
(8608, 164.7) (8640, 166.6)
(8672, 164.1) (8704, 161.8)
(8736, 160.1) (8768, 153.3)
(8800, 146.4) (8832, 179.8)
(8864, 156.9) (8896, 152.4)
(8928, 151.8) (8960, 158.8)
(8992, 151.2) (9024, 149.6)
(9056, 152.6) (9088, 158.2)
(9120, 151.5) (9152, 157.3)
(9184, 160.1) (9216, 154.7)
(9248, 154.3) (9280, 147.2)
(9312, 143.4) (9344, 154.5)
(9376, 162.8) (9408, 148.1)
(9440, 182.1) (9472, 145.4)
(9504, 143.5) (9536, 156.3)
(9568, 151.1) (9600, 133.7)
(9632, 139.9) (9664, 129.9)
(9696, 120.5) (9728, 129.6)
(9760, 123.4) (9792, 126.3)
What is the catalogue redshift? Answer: 0.14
